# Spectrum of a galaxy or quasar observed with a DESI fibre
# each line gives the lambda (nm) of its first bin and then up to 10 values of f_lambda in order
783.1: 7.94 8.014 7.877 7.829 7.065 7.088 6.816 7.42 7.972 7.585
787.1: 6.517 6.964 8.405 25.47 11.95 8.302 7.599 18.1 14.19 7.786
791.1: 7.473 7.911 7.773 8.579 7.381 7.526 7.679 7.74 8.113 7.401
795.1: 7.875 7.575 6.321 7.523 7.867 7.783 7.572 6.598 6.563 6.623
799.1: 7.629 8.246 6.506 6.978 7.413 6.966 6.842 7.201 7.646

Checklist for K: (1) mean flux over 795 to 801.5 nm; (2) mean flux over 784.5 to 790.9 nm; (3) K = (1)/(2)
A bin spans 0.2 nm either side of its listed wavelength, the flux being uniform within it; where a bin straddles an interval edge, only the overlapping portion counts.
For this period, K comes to 0.73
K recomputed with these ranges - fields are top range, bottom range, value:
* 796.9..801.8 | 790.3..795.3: 0.89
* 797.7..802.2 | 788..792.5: 0.62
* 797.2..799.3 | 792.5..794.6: 0.92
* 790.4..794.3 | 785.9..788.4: 0.82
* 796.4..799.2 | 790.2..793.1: 0.85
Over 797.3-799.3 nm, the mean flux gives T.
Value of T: 7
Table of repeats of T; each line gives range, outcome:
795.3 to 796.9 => 7.32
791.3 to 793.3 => 7.83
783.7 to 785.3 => 7.46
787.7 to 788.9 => 15.3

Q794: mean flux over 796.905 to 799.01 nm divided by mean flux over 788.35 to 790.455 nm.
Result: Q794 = 0.55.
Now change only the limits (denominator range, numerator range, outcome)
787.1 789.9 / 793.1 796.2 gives 0.65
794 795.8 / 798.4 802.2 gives 0.93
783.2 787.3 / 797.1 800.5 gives 0.96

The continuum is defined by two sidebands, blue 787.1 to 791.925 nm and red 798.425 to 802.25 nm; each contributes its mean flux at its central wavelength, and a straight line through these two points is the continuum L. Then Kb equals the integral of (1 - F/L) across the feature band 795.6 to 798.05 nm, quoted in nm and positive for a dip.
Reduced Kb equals 0.31 nm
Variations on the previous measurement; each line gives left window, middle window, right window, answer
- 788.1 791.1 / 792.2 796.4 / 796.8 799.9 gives 0.97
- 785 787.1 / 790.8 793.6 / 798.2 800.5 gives -0.21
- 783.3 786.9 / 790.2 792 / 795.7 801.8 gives -0.35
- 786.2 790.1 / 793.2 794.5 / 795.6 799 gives 0.11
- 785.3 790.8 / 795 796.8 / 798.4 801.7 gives 0.19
